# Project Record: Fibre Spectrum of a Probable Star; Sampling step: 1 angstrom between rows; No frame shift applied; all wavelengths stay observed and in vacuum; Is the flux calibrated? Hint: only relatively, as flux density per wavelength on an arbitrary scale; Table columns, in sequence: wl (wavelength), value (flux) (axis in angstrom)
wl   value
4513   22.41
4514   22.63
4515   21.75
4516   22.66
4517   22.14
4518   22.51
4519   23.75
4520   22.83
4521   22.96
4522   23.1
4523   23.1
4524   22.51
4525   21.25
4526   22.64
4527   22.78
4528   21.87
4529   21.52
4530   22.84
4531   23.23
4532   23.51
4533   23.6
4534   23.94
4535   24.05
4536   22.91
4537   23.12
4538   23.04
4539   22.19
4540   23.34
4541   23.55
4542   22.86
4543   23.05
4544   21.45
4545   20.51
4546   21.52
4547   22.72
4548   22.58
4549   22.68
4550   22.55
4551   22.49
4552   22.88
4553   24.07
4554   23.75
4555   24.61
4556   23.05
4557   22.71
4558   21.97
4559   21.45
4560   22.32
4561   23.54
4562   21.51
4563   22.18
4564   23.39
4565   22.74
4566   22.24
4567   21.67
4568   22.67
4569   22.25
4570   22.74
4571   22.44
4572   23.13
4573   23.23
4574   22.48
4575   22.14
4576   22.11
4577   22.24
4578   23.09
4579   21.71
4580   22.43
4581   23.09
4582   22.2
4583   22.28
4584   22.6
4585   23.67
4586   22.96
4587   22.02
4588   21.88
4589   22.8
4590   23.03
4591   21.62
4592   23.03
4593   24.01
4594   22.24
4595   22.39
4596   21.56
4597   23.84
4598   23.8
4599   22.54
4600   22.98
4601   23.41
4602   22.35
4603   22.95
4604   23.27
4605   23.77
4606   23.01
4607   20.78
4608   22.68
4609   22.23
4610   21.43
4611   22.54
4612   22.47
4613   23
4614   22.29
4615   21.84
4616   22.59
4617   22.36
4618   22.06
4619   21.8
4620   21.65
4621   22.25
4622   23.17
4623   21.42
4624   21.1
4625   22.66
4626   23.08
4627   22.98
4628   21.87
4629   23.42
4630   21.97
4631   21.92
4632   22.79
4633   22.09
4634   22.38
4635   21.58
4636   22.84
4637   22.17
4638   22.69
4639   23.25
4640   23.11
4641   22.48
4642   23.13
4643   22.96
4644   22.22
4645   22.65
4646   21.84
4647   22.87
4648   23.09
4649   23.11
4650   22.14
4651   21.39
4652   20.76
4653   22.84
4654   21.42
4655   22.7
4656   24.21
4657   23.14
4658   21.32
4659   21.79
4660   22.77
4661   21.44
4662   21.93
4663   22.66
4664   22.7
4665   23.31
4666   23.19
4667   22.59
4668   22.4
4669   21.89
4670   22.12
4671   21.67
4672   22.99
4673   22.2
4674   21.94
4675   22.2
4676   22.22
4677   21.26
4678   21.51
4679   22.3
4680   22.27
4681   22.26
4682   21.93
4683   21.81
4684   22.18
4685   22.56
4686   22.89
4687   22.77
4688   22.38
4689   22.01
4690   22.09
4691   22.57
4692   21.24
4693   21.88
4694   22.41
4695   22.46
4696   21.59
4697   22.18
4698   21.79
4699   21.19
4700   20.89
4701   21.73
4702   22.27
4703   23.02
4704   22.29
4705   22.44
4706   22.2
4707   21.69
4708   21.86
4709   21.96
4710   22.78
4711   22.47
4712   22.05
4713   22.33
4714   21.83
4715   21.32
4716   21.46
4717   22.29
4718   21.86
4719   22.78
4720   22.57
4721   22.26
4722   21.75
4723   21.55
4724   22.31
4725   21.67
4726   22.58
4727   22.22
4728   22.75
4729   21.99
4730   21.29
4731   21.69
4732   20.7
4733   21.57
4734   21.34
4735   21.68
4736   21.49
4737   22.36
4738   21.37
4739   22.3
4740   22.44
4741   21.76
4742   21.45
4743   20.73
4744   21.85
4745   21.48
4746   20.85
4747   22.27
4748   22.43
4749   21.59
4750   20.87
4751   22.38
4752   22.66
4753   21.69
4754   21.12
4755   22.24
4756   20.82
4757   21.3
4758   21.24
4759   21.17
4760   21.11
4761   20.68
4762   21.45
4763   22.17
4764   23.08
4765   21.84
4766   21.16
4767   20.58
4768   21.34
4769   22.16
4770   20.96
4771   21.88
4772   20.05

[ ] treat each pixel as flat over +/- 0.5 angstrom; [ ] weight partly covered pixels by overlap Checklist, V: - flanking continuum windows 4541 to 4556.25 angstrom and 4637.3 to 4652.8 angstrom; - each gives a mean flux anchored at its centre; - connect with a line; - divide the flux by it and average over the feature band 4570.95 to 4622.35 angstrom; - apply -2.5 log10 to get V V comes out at 0.00 mag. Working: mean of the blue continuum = 22.7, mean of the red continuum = 22.5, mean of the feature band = 22.6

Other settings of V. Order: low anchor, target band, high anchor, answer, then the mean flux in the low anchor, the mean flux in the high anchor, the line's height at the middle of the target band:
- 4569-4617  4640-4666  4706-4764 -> -0.01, 22.6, 21.8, 22.3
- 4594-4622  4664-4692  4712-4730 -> 0.00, 22.5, 22.1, 22.2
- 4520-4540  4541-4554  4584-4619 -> 0.01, 22.9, 22.6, 22.8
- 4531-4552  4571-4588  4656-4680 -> 0.00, 22.8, 22.3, 22.6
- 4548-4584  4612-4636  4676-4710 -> 0.00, 22.6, 22.1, 22.4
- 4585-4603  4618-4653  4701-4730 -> 0.01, 22.8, 22.1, 22.6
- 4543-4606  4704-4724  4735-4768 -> -0.01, 22.6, 21.6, 21.8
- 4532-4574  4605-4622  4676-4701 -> 0.01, 22.8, 22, 22.4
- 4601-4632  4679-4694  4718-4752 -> -0.01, 22.4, 21.8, 22.1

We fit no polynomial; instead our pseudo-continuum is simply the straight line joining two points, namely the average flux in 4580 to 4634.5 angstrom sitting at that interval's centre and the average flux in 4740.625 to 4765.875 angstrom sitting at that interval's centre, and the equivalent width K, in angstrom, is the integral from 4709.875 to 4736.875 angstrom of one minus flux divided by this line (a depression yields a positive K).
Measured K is -0.2 angstrom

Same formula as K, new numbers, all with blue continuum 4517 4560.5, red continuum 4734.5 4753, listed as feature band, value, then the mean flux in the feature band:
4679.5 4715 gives -0.18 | 22.1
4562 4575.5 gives 0.06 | 22.5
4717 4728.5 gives -0.18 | 22.2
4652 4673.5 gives -0.23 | 22.4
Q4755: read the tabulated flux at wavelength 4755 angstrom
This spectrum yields 22.24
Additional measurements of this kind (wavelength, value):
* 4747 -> 22.27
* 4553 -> 24.07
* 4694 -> 22.41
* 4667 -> 22.59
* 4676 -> 22.22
